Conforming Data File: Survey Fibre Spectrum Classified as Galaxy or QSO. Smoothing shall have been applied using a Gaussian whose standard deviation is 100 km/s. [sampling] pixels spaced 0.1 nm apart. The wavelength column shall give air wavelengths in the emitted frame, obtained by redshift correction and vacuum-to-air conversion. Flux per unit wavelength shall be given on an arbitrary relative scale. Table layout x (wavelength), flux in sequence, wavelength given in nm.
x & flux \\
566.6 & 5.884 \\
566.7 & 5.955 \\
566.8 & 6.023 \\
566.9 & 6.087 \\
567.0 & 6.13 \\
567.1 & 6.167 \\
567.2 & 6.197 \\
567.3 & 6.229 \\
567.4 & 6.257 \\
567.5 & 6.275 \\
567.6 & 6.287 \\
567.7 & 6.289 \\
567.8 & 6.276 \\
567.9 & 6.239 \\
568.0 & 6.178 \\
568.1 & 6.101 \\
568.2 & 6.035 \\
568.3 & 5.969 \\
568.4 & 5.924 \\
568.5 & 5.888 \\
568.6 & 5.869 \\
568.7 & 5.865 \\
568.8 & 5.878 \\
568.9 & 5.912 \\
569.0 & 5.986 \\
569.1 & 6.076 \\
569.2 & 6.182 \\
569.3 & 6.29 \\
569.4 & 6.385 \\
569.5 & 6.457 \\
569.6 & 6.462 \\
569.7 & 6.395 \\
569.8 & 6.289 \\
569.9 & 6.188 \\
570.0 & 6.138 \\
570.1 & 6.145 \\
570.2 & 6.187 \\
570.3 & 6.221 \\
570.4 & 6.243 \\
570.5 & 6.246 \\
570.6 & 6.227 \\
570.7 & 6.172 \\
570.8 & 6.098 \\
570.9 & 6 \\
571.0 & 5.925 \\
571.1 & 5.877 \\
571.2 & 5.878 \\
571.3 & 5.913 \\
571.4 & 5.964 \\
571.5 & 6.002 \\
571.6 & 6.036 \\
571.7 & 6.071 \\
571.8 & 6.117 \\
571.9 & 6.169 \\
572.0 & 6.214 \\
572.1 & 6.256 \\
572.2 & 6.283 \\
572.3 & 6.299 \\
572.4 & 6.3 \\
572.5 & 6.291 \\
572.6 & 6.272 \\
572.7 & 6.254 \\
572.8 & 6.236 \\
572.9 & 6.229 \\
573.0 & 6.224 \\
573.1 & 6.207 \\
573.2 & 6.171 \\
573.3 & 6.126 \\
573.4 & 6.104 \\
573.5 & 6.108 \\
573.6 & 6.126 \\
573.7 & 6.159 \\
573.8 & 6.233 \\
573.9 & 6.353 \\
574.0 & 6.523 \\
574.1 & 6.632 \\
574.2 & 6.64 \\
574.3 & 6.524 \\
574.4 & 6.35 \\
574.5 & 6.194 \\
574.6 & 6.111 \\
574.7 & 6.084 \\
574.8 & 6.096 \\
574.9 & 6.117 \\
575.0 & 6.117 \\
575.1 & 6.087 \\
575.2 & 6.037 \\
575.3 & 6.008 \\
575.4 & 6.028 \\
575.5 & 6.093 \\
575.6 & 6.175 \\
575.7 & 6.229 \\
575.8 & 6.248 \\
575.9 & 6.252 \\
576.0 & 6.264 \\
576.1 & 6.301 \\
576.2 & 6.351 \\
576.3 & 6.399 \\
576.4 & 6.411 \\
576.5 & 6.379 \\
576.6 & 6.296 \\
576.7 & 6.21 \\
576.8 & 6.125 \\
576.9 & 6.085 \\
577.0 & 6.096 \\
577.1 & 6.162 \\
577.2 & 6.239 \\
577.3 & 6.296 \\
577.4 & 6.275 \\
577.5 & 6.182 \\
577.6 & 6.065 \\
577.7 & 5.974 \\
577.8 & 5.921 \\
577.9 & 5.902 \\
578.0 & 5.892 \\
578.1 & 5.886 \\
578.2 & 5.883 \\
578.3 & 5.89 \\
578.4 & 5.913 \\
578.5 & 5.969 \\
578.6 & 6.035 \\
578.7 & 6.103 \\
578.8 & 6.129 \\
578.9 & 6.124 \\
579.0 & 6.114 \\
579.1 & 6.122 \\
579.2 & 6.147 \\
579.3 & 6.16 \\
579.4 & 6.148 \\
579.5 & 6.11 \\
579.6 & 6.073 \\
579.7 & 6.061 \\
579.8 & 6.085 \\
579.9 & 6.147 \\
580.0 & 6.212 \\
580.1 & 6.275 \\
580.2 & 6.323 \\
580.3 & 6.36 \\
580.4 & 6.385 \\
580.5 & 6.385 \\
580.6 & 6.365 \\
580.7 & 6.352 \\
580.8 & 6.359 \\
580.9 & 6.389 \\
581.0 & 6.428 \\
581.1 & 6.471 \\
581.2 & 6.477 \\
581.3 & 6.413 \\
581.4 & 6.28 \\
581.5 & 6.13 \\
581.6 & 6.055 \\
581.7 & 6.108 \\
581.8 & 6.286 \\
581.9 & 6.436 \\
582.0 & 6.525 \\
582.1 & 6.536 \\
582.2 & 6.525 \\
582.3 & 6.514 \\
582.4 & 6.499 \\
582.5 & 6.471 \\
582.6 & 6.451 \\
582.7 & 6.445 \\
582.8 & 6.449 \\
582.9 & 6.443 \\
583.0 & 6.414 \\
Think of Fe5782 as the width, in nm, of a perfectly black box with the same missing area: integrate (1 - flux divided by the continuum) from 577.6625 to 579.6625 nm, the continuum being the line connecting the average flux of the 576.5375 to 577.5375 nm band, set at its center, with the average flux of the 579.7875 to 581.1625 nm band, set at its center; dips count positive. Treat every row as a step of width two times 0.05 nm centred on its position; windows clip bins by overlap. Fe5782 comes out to 0.076 nm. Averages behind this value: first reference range 6.2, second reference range 6.33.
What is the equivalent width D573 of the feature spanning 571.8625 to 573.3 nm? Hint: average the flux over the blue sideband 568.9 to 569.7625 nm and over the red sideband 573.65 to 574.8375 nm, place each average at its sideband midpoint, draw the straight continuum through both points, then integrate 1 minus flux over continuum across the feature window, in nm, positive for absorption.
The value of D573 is 0.01 nm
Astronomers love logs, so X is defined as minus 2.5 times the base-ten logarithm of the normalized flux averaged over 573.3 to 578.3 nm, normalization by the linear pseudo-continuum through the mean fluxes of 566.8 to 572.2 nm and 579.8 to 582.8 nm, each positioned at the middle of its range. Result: 0.01 mag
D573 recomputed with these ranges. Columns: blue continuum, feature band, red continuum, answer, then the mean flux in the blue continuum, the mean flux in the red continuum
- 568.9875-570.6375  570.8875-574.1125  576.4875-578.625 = 0.011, 6.25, 6.07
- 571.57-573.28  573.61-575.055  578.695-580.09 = -0.023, 6.21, 6.13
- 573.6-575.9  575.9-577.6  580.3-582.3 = 0.006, 6.23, 6.37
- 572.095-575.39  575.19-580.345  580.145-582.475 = 0.138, 6.23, 6.37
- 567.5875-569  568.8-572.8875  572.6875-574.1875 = -0.011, 6.04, 6.26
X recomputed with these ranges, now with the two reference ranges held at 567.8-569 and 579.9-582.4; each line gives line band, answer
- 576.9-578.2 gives 0.033 mag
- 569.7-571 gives -0.022 mag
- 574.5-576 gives 0.011 mag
